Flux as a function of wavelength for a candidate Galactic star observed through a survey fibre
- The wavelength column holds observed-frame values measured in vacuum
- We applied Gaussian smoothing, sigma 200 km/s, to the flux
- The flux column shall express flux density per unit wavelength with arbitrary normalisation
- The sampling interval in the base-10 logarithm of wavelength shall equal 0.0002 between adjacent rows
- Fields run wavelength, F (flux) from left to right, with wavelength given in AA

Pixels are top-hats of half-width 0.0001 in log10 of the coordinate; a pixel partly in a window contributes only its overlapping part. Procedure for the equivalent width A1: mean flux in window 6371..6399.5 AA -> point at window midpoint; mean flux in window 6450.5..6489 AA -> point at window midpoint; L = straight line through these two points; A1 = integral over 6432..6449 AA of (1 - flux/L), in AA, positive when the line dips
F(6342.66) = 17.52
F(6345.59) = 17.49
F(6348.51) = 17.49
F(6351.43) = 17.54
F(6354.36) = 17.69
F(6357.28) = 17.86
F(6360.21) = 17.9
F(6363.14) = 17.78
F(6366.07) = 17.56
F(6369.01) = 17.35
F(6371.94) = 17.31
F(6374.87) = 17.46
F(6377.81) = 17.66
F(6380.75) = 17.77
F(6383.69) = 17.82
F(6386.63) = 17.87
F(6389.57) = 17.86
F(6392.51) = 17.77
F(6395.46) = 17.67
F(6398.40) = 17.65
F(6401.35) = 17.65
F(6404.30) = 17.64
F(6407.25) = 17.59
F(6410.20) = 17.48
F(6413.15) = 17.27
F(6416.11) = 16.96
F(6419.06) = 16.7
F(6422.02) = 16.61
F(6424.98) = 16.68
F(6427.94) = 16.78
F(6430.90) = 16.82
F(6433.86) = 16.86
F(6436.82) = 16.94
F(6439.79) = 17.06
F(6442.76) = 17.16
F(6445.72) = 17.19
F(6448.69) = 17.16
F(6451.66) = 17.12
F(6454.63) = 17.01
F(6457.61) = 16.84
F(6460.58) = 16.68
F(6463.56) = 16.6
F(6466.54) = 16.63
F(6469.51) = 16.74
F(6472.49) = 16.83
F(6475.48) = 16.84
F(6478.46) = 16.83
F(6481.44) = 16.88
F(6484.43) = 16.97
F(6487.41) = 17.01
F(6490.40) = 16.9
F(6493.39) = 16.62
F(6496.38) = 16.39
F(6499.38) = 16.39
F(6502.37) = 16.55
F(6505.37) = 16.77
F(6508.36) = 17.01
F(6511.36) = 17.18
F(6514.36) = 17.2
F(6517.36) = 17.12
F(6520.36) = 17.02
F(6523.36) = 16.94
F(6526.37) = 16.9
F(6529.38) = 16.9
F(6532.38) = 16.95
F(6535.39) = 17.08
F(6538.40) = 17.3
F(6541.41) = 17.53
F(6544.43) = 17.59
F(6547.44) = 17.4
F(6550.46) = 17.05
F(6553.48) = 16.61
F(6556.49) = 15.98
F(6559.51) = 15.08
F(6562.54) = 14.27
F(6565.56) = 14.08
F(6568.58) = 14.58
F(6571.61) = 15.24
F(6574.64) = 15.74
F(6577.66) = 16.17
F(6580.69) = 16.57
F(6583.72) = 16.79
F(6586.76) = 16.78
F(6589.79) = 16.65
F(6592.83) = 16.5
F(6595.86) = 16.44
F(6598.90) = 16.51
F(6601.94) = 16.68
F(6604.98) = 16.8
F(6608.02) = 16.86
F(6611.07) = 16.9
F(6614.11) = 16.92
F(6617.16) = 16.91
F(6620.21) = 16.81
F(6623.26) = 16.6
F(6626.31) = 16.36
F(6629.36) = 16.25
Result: 0.1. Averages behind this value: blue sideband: 17.7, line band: 17.1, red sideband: 16.8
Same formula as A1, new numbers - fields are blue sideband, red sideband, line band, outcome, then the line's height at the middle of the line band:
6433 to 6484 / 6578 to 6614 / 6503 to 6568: 0.6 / 16.8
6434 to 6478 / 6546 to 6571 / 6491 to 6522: -1.1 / 16.3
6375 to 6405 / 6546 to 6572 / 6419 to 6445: 0.5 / 17.2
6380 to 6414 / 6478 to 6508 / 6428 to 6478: 0.7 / 17.1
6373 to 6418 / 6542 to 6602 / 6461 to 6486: 0.2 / 17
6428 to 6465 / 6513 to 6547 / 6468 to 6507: 0.7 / 17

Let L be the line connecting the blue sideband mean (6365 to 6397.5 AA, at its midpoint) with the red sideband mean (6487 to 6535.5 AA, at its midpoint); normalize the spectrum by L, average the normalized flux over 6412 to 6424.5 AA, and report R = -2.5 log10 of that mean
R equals 0.04 mag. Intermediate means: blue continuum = 17.6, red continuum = 16.9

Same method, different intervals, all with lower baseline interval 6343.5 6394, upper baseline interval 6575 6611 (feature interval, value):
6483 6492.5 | 0.01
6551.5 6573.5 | 0.11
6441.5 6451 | 0.01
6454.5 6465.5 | 0.03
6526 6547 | -0.02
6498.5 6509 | 0.02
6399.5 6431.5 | 0.02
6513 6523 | -0.01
